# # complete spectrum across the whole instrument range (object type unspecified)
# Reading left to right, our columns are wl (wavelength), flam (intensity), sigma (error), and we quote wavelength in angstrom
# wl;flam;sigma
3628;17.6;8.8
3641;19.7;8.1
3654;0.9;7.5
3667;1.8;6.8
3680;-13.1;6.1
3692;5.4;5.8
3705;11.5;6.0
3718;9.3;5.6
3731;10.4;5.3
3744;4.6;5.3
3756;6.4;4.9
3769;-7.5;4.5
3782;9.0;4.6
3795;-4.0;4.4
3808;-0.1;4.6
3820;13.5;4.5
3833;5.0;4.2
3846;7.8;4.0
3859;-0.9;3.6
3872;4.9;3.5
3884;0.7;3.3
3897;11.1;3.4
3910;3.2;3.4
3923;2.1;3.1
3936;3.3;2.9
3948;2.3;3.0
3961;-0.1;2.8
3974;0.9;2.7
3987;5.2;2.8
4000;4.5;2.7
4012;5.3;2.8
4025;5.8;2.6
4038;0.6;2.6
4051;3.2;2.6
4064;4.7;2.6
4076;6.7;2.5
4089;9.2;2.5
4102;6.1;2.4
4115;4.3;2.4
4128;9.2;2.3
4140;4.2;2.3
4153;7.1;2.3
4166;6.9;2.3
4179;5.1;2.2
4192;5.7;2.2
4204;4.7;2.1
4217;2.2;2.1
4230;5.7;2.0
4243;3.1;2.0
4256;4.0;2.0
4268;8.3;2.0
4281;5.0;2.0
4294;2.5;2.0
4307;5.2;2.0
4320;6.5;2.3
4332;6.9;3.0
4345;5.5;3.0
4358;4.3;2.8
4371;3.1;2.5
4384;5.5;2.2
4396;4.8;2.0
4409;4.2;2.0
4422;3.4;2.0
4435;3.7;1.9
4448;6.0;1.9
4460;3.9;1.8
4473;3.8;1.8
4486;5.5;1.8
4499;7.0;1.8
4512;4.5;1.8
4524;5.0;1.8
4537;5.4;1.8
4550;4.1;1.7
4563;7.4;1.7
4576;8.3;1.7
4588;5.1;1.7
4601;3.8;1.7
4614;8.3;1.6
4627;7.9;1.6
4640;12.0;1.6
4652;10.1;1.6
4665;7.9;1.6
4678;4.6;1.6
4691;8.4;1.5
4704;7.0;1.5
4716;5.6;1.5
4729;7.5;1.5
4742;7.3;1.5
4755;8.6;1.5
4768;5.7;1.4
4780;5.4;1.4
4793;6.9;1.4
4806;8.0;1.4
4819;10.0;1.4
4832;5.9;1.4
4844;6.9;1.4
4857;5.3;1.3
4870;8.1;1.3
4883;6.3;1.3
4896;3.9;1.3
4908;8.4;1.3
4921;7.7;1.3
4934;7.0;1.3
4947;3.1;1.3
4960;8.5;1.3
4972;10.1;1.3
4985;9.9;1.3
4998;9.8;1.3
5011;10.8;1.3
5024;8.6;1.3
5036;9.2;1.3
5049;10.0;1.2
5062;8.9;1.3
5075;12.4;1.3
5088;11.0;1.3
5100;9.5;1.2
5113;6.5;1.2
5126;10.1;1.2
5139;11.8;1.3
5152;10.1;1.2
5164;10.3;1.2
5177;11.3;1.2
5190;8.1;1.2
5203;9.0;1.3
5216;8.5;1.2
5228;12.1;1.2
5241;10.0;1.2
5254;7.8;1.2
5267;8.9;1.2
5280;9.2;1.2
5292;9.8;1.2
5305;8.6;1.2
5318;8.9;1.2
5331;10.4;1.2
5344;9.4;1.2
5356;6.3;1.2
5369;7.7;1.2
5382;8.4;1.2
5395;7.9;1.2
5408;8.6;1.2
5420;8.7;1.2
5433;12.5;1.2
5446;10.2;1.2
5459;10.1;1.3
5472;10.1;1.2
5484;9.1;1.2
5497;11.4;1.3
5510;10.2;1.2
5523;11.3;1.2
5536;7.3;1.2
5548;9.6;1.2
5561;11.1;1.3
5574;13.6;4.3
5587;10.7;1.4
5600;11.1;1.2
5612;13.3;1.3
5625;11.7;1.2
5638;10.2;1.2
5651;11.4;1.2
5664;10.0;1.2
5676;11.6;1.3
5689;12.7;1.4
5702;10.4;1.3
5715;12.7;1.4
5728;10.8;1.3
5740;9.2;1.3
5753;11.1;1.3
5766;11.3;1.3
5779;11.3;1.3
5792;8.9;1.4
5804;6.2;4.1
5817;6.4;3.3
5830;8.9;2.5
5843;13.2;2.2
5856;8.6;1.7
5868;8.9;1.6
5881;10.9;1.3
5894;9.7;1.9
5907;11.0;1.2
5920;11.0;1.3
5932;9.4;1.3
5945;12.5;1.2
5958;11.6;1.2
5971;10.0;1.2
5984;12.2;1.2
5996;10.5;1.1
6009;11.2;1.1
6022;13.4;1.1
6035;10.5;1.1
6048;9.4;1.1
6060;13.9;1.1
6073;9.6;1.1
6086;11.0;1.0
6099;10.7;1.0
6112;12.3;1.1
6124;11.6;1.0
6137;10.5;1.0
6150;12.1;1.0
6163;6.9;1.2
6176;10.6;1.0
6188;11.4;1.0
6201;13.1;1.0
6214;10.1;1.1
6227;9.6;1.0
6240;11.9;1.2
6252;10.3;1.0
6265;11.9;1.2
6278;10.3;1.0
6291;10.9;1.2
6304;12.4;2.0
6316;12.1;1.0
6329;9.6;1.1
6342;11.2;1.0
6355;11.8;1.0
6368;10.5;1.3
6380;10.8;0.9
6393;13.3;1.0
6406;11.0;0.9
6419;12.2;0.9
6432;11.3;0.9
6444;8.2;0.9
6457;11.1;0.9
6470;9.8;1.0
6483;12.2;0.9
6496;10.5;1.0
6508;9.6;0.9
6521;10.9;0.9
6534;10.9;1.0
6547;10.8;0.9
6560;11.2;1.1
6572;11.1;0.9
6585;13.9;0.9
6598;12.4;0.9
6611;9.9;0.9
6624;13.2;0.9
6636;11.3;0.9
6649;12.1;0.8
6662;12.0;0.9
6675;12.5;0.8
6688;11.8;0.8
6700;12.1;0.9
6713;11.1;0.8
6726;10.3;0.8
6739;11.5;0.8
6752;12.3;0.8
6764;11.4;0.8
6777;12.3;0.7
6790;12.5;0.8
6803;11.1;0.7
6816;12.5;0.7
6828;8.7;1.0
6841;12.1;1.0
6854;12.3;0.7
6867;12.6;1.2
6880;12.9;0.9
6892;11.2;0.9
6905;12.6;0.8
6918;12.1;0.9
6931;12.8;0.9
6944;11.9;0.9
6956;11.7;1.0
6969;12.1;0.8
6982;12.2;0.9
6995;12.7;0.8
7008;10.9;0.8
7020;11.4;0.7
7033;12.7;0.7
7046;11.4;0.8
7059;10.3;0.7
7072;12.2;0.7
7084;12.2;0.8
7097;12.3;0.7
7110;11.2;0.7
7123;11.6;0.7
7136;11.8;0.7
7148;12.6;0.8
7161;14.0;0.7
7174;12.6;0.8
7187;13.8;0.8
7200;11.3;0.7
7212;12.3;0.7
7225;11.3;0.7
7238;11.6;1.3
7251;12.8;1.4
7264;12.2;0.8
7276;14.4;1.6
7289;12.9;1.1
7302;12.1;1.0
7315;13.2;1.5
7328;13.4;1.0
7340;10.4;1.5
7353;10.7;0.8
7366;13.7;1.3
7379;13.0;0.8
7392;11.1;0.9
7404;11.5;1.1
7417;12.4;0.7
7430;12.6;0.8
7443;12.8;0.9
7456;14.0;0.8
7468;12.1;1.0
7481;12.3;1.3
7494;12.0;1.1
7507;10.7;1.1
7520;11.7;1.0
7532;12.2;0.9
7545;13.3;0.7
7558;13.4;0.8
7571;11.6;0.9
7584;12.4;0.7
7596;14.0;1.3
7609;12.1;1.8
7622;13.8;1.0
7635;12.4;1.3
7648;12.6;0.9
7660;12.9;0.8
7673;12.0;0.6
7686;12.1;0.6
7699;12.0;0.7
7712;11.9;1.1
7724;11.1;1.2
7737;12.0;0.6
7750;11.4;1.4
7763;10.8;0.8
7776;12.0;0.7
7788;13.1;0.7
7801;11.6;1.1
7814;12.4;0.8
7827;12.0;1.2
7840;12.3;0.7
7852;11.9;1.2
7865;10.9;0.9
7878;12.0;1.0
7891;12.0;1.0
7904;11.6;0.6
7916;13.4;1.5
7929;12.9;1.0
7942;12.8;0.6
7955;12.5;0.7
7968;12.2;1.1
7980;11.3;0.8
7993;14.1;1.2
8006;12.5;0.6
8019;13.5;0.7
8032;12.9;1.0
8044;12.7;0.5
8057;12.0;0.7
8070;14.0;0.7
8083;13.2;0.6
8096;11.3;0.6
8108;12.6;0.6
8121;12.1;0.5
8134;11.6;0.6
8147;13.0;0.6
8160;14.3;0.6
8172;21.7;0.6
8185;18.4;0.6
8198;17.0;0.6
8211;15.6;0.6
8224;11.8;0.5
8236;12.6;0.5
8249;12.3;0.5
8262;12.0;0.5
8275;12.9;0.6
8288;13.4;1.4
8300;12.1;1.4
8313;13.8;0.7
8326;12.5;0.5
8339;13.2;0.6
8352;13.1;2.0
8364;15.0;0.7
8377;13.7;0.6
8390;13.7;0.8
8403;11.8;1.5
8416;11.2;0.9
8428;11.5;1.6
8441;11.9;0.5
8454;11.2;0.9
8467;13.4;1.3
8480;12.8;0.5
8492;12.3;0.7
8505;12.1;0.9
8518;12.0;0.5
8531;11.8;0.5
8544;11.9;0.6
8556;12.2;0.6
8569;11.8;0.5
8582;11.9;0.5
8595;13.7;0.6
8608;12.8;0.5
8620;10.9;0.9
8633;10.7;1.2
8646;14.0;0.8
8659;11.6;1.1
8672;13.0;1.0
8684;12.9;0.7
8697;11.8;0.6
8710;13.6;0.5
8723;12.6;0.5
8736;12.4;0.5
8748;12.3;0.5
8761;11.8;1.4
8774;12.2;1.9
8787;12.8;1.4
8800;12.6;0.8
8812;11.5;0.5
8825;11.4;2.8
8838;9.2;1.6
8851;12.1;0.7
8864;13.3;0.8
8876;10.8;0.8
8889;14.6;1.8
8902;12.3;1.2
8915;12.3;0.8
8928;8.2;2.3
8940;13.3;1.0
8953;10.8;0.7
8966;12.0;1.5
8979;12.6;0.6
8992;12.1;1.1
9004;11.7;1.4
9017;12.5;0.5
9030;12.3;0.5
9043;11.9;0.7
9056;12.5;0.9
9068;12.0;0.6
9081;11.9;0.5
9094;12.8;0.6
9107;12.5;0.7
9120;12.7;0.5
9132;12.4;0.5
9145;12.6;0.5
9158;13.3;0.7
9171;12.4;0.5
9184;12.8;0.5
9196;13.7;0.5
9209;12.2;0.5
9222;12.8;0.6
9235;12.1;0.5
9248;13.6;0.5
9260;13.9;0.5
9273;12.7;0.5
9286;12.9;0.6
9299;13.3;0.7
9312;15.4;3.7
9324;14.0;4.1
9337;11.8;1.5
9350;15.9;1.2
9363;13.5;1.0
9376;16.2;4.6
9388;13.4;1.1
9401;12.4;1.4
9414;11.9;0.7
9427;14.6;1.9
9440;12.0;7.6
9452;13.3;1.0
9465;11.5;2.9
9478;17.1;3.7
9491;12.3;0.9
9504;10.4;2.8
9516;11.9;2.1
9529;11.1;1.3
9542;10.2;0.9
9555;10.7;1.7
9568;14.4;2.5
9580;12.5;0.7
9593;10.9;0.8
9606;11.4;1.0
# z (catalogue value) 0.246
